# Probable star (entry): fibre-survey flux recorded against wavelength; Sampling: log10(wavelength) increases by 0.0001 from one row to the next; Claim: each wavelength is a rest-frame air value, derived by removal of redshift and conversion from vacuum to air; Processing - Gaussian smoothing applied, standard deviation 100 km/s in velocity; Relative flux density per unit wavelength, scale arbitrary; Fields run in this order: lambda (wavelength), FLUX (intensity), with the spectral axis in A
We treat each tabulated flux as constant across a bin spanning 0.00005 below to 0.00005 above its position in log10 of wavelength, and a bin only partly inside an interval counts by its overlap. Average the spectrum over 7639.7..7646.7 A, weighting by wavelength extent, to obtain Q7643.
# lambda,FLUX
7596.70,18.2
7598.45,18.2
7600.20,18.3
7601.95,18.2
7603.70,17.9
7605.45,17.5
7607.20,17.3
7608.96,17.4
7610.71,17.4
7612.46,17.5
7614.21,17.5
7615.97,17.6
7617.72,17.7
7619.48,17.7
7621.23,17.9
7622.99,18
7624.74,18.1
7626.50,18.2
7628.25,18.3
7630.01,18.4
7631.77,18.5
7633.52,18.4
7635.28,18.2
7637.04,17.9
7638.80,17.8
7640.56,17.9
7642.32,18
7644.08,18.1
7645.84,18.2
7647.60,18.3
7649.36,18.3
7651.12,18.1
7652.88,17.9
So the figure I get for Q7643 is 18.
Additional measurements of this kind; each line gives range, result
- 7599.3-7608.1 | 17.8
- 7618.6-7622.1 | 17.8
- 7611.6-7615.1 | 17.5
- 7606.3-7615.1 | 17.4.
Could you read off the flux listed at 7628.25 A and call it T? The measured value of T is 18.3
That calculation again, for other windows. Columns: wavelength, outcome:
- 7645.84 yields 18.2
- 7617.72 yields 17.7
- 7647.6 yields 18.3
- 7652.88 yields 17.9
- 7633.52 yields 18.4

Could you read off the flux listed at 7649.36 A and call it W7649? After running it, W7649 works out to 18.3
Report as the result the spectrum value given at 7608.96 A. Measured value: 17.4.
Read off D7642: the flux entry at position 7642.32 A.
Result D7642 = 18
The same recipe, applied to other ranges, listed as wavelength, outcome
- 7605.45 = 17.5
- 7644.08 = 18.1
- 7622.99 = 18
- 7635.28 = 18.2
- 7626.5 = 18.2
